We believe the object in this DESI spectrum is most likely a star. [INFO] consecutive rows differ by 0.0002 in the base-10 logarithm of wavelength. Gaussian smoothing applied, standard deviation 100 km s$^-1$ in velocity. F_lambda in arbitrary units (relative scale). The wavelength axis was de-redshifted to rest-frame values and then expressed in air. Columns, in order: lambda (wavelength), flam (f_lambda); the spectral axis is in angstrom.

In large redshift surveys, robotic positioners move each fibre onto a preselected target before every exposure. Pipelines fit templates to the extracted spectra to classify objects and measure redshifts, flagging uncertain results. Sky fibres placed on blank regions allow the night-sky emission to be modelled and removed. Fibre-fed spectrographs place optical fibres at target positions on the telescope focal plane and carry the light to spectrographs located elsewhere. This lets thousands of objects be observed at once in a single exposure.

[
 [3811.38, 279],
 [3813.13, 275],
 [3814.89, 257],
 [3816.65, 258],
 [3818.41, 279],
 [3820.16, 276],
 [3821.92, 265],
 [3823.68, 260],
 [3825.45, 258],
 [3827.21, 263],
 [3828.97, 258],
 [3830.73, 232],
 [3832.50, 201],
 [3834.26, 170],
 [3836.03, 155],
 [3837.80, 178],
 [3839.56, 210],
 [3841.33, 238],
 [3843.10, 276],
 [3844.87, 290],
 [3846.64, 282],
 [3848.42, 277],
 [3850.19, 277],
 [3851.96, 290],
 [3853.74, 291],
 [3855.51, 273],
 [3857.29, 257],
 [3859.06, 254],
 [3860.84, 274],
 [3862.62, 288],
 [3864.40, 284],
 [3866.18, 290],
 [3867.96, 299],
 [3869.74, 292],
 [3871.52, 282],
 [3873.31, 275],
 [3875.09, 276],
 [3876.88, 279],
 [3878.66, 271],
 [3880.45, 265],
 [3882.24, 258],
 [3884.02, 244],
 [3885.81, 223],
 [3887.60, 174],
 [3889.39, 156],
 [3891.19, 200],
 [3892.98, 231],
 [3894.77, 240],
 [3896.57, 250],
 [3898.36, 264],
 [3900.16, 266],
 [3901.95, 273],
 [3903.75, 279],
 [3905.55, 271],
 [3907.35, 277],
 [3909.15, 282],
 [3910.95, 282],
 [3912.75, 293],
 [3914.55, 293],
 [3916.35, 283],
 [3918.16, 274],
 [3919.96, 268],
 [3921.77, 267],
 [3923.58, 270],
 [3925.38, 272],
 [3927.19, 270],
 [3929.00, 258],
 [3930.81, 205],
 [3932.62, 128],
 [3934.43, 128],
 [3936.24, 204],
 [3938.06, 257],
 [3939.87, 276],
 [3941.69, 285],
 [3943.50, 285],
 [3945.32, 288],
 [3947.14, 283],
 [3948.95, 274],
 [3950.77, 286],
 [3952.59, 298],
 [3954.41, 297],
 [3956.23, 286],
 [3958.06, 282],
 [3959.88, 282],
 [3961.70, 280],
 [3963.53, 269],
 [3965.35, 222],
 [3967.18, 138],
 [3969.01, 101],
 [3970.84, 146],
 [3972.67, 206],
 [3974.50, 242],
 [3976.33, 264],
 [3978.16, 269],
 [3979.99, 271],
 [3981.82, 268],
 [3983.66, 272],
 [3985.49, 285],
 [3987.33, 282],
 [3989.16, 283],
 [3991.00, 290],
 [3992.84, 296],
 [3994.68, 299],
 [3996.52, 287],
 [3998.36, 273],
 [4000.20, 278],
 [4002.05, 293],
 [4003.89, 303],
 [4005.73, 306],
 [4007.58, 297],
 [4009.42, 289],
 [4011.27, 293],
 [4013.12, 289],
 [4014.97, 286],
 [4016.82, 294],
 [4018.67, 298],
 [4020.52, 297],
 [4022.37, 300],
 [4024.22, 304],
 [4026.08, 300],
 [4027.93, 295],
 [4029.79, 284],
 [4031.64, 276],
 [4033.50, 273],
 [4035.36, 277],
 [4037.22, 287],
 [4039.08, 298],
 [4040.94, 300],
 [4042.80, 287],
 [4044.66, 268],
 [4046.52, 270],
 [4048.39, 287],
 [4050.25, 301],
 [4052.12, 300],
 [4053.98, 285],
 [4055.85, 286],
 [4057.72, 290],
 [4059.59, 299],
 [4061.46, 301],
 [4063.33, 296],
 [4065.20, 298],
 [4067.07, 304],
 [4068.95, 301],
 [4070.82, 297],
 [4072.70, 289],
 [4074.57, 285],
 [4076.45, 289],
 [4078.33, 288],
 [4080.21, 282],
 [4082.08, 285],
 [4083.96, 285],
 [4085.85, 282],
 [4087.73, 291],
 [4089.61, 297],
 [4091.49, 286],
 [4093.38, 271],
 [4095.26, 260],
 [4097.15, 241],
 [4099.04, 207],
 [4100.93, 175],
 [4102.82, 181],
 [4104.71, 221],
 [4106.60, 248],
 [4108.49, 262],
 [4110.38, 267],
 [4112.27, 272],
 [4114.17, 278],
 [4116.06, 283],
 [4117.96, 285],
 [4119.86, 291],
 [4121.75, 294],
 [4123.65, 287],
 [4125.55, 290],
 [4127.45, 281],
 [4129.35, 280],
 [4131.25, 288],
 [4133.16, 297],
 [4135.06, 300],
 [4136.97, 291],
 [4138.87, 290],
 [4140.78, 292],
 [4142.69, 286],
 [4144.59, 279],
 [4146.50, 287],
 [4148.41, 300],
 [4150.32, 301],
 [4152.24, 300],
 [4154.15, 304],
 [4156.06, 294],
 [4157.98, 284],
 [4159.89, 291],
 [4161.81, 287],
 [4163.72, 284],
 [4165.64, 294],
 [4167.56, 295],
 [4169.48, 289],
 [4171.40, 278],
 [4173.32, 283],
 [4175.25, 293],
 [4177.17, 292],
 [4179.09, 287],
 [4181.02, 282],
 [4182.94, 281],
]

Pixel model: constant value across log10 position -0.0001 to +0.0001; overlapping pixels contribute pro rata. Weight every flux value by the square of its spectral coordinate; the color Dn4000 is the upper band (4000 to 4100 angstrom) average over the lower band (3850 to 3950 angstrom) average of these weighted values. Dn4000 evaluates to 1.19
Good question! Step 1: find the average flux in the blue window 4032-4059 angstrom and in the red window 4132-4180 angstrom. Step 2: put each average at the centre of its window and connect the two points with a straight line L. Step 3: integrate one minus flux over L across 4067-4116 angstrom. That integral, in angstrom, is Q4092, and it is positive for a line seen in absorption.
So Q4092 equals 3.67 angstrom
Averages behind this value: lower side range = 286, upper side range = 291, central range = 267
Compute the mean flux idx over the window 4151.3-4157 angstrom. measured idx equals 300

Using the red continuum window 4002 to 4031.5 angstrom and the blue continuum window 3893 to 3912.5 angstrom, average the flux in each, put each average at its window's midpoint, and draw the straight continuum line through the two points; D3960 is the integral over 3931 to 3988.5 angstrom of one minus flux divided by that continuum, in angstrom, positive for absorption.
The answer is 7.12 angstrom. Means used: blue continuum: 268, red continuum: 295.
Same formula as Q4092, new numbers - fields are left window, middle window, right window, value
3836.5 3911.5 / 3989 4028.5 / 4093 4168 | -3.7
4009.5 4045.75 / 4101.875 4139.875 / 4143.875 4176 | 2.1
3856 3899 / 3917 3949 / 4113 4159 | 1.7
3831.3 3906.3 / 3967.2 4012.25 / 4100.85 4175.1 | 0.3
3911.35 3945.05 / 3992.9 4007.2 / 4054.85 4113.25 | -1.7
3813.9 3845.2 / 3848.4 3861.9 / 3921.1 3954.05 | -1.8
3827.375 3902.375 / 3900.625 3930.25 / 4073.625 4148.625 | -2.2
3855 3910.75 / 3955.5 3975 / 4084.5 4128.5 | 2.9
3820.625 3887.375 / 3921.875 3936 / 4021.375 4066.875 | 2.6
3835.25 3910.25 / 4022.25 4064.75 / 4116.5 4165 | -1.7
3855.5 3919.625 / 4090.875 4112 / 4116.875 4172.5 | 3.5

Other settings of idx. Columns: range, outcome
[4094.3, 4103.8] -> 213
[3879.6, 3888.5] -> 233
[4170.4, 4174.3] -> 280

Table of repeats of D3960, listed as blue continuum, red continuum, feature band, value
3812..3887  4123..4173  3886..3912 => 1.8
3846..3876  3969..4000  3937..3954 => -0.9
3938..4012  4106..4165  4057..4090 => -1.5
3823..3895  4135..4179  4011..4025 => -1.2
